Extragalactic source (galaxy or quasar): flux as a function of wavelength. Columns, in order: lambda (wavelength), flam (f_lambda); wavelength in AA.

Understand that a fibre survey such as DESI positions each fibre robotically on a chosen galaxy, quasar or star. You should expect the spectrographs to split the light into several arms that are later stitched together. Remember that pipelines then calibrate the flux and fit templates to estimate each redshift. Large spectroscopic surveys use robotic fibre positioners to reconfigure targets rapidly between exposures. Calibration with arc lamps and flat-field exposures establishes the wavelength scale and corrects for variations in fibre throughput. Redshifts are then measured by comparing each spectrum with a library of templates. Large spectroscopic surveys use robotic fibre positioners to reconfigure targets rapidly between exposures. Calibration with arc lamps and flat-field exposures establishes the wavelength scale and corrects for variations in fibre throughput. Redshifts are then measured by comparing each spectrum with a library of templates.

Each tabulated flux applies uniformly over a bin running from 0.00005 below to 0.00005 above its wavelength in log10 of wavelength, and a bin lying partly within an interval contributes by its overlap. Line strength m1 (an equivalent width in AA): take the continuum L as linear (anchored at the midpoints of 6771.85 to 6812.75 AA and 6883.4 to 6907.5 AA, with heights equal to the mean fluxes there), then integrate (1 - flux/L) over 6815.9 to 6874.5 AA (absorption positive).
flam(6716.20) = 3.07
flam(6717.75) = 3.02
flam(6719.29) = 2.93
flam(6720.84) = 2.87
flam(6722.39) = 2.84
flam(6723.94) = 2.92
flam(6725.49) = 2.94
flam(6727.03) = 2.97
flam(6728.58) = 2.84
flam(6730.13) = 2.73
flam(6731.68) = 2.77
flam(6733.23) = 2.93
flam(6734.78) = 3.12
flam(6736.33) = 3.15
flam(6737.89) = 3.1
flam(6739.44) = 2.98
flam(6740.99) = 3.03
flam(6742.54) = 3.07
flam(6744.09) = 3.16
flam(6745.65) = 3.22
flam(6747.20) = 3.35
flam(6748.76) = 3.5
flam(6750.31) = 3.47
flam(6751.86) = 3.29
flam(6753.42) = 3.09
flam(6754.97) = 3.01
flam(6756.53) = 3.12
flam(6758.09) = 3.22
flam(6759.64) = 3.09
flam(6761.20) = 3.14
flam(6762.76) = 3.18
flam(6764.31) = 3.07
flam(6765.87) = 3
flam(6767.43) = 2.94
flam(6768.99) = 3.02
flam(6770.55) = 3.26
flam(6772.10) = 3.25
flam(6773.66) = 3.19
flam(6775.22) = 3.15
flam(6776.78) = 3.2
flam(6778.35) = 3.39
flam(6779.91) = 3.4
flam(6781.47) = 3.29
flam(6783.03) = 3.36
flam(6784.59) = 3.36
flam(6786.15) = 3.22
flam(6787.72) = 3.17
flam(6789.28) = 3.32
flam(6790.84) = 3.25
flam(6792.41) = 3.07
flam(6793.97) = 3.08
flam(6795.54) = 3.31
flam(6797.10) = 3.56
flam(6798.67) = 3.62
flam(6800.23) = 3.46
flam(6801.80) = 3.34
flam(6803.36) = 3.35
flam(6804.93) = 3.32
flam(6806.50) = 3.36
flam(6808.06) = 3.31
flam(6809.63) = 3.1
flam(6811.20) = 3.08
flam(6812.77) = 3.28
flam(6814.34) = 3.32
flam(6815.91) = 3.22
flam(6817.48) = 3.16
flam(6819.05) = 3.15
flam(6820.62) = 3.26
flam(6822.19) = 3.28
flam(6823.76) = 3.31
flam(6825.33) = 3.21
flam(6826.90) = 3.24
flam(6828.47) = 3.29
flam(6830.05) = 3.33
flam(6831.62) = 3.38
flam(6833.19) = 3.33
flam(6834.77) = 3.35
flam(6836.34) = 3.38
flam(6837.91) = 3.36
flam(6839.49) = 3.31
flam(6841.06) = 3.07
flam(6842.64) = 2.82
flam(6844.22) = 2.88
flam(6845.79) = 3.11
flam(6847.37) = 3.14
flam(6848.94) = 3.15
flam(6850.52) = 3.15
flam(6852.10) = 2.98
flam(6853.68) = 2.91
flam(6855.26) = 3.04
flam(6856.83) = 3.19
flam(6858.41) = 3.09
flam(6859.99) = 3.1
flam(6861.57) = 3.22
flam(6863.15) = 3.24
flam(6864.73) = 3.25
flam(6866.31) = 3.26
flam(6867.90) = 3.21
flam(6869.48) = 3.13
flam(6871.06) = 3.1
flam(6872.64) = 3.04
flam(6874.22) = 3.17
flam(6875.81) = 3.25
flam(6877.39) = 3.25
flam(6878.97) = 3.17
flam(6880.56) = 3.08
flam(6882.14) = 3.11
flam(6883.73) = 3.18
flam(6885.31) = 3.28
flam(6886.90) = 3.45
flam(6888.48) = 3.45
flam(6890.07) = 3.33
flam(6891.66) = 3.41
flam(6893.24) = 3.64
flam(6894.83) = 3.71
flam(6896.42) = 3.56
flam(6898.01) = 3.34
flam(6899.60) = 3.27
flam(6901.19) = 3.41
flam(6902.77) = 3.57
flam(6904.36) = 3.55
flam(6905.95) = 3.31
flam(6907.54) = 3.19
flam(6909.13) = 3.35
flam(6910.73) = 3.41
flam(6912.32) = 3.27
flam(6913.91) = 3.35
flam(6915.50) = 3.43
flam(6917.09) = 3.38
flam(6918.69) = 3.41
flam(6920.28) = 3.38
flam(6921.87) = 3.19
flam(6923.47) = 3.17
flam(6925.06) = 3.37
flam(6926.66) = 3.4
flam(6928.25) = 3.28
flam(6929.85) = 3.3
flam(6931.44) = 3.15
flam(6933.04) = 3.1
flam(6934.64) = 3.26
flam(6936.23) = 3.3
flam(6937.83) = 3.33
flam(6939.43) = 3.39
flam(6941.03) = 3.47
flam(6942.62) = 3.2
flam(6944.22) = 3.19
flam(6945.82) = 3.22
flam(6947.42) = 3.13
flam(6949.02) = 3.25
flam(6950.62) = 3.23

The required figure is 3.2 AA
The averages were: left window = 3.29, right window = 3.43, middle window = 3.18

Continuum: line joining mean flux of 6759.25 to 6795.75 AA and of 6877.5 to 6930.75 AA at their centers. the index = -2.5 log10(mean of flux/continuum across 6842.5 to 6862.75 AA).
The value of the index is 0.074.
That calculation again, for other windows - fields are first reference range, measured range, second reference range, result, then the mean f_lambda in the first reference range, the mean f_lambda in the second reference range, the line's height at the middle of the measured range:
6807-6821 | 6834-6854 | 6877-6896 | 0.046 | 3.21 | 3.34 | 3.27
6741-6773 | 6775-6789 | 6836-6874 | -0.043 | 3.17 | 3.13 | 3.16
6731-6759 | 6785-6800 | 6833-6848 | -0.047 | 3.14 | 3.17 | 3.16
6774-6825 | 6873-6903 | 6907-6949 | -0.017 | 3.28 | 3.29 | 3.29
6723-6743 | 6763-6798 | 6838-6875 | -0.069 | 2.96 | 3.12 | 3.02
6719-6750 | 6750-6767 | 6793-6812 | -0.003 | 3.03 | 3.32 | 3.13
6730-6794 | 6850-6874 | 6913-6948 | 0.038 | 3.17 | 3.29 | 3.24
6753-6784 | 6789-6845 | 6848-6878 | -0.036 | 3.17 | 3.14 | 3.16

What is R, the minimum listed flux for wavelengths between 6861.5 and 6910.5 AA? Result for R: 3.04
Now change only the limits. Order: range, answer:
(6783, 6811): 3.07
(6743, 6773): 2.94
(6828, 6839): 3.29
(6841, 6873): 2.82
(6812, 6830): 3.15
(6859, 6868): 3.1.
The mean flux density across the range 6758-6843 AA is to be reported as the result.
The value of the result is 3.25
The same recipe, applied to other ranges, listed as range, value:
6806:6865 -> 3.19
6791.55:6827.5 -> 3.28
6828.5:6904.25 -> 3.24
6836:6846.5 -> 3.12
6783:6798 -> 3.27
